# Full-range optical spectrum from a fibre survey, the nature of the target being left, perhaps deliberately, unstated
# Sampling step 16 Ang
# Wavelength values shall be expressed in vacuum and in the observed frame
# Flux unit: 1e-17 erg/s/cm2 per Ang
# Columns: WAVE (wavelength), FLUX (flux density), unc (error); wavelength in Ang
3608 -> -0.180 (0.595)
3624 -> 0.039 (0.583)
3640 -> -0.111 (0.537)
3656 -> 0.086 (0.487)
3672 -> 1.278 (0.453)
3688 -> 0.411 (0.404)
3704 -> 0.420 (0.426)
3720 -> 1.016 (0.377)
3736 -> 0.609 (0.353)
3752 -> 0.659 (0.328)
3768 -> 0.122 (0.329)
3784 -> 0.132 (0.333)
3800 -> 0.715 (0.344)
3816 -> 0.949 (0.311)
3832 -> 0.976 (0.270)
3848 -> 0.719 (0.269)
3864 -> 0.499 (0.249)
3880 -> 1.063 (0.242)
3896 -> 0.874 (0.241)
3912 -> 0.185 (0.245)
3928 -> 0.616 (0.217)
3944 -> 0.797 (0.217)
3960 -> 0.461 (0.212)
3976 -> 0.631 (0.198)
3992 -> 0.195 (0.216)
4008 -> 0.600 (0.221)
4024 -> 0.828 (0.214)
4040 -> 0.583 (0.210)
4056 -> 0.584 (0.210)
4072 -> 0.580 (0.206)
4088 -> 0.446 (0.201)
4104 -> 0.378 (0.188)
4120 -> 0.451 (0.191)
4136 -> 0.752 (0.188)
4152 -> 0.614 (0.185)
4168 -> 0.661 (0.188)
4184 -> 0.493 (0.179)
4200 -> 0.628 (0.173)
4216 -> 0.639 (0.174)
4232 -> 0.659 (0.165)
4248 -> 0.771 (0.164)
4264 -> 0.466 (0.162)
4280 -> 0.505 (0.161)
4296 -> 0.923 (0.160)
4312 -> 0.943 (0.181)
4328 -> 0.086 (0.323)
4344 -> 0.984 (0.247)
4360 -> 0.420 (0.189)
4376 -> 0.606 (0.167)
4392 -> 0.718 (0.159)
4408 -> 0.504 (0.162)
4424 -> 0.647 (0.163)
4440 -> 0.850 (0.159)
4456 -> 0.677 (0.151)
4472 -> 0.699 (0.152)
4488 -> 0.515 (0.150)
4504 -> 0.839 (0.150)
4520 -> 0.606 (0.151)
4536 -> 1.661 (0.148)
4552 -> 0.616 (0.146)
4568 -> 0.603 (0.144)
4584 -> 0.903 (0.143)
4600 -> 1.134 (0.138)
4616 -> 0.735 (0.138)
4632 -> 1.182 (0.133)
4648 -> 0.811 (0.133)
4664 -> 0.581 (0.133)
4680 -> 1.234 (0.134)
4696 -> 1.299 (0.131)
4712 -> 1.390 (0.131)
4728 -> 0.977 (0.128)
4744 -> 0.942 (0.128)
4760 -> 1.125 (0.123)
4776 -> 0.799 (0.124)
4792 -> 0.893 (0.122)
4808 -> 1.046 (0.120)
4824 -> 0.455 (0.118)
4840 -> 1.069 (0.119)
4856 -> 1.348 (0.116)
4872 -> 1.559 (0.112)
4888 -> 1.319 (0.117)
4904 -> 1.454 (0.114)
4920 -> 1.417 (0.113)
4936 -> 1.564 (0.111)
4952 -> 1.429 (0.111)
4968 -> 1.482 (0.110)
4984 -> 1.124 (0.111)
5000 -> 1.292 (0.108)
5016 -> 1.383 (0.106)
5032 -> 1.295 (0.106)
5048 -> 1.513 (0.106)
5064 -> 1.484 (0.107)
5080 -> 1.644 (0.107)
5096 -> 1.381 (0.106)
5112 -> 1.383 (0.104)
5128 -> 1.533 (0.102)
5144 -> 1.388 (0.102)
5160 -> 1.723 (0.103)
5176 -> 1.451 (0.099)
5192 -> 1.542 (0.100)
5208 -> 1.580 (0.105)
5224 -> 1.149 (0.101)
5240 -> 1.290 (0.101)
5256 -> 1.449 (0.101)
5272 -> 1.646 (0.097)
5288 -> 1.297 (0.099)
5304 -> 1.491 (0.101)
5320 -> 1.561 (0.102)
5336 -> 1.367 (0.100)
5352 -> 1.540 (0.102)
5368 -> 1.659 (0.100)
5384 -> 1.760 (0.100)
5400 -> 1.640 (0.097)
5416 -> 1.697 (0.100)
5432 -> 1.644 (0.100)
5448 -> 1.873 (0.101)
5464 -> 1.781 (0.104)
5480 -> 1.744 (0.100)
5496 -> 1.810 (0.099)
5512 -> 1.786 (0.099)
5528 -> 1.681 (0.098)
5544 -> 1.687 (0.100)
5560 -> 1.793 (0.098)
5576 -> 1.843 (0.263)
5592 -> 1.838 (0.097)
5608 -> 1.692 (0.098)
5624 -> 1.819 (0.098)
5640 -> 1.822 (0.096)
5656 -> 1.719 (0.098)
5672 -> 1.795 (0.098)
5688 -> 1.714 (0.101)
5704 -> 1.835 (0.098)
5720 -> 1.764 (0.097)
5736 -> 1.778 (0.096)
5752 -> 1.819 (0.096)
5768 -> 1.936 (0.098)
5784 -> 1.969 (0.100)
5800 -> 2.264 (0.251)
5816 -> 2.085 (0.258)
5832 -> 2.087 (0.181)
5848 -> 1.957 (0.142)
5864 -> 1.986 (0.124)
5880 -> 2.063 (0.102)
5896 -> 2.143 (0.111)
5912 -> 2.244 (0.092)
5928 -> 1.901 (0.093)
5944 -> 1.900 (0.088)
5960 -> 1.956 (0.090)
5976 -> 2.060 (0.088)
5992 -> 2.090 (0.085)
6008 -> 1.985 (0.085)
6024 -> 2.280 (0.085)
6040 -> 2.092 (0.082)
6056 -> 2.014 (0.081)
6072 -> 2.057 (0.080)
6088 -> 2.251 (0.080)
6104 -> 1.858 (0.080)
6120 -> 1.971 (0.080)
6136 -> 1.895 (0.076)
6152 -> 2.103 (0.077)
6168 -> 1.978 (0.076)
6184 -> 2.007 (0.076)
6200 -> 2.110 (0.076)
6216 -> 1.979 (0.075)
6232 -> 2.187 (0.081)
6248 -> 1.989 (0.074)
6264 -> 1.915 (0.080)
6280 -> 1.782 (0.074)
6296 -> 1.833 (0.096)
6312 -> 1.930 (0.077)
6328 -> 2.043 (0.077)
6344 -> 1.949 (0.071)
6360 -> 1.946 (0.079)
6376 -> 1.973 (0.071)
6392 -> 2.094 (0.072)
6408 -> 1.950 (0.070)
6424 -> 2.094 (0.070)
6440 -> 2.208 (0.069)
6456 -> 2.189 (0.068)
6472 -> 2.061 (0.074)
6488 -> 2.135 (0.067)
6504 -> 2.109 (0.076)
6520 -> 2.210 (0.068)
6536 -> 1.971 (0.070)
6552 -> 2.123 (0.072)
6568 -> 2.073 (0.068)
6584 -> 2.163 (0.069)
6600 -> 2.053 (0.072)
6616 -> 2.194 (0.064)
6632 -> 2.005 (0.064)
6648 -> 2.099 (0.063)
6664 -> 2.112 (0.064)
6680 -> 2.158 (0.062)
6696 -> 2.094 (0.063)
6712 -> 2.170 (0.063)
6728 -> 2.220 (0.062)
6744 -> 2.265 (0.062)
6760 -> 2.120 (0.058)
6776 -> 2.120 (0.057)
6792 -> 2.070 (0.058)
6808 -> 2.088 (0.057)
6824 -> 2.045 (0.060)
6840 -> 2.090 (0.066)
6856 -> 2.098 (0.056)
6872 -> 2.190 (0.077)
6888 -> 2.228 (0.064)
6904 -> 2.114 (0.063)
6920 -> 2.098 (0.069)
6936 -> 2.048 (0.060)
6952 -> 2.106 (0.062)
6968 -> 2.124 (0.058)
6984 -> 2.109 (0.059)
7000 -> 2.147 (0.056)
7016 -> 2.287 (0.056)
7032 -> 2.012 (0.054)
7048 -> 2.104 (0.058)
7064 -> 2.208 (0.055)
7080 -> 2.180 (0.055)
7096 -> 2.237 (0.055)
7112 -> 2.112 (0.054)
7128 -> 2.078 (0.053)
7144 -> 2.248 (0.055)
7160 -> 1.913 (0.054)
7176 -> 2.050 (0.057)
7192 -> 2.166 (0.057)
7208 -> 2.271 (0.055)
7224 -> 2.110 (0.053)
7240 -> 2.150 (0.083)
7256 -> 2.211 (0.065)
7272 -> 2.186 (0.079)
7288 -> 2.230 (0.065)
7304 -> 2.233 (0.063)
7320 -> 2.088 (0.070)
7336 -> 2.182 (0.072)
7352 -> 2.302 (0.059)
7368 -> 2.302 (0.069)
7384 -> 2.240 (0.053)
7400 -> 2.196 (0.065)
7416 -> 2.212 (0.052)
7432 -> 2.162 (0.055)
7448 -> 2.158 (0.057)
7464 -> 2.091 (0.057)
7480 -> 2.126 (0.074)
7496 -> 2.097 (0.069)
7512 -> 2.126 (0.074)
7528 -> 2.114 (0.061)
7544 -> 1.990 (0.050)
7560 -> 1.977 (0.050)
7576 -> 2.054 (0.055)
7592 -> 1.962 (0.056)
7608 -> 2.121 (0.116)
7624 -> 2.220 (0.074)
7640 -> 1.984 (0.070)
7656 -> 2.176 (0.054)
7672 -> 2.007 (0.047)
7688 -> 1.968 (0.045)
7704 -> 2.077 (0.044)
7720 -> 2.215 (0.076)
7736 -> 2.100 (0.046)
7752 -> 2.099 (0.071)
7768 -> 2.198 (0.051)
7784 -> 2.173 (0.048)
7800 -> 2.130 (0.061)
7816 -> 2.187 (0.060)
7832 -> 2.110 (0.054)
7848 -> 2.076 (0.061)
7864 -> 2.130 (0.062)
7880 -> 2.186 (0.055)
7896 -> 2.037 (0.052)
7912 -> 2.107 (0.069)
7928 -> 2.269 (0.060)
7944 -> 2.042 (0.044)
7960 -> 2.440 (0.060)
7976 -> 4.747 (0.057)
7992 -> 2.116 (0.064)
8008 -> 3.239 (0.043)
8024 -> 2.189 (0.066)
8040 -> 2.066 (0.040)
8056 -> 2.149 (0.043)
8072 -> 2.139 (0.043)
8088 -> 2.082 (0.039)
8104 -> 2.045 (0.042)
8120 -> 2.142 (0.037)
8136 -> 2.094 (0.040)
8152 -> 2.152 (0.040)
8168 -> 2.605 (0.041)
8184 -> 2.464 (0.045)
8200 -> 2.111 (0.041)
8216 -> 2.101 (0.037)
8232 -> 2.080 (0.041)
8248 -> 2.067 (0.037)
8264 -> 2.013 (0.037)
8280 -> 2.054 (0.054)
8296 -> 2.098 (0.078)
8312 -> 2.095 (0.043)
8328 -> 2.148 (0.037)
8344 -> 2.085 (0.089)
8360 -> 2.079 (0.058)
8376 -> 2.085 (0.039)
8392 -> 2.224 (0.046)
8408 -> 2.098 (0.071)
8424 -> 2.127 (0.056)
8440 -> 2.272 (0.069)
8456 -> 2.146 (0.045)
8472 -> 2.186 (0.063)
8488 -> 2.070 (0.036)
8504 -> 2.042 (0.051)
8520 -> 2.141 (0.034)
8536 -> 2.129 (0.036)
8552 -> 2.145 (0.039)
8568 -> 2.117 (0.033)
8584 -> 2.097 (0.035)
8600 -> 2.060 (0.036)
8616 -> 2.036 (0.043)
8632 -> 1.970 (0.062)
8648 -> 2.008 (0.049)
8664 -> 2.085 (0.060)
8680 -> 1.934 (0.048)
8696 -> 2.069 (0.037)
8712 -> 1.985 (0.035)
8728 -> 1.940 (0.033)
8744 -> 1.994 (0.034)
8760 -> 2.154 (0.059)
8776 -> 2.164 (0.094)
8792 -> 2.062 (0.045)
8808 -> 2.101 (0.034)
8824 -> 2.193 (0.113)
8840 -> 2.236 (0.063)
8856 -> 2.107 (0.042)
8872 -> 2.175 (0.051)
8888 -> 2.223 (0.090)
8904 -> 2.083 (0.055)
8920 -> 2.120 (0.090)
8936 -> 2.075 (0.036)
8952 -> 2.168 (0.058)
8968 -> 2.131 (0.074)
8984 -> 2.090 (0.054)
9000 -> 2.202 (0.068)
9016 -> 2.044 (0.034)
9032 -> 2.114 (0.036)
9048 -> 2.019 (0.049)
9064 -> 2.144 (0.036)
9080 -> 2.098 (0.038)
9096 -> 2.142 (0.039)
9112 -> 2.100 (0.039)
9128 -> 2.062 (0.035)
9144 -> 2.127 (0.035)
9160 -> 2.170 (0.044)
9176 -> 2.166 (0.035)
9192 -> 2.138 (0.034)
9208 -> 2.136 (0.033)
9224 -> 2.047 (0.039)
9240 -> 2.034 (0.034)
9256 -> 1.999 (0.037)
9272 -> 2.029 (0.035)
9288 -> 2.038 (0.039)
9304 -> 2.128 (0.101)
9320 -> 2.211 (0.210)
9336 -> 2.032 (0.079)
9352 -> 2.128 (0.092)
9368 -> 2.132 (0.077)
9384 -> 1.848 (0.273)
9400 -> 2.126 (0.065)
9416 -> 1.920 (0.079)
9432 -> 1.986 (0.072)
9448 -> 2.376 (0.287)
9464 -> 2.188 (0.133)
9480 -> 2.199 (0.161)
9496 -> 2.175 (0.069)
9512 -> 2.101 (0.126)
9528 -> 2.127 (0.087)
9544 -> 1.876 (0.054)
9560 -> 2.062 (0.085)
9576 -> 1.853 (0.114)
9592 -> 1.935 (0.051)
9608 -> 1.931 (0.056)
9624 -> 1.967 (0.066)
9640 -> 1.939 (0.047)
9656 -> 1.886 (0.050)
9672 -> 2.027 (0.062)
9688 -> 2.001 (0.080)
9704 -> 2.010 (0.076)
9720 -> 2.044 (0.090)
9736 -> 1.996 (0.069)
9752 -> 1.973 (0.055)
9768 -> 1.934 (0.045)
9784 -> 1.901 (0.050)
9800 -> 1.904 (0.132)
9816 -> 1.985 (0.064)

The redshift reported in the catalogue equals 0.22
